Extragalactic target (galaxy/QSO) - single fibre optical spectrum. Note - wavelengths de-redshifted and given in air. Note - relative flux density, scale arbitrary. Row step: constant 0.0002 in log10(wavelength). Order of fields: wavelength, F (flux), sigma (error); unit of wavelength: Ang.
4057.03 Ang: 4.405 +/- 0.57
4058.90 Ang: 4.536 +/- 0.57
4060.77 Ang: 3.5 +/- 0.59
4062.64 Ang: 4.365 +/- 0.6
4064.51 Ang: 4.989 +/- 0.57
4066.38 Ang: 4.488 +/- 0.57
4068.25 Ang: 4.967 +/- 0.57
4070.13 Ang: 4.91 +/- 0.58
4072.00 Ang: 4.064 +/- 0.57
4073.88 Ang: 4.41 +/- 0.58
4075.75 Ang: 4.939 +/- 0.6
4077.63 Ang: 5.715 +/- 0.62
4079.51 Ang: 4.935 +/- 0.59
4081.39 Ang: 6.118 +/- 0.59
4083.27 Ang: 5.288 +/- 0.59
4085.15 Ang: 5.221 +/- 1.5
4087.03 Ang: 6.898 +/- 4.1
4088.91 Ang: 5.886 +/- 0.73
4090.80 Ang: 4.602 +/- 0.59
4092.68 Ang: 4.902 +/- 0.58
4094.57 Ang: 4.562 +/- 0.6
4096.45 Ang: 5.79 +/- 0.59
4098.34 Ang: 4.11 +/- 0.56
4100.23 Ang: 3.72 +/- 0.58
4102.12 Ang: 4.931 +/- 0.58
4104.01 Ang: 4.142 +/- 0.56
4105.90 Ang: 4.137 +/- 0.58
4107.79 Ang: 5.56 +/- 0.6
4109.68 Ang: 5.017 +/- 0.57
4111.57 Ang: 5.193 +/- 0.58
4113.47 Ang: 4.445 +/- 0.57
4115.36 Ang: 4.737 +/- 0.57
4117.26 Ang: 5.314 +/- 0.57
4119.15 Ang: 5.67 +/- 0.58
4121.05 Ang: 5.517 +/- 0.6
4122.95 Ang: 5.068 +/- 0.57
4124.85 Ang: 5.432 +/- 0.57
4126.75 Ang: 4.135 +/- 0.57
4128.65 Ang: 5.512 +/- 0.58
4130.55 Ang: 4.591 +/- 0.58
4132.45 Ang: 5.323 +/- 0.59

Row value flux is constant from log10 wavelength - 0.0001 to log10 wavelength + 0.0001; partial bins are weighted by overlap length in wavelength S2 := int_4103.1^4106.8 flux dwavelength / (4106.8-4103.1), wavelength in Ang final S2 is 4.14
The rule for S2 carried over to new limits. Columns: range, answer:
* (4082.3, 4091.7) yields 5.58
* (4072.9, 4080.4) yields 4.99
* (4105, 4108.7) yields 4.85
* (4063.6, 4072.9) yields 4.69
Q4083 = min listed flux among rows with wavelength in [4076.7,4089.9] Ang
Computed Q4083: 4.935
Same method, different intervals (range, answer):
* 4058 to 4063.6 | 3.5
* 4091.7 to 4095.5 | 4.562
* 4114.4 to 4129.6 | 4.135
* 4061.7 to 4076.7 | 4.064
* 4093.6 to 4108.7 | 3.72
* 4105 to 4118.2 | 4.137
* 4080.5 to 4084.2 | 5.288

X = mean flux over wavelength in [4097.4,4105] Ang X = 4.22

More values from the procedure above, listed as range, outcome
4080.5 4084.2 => 5.7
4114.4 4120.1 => 5.24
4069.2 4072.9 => 4.5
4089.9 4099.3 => 4.79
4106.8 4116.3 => 4.99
